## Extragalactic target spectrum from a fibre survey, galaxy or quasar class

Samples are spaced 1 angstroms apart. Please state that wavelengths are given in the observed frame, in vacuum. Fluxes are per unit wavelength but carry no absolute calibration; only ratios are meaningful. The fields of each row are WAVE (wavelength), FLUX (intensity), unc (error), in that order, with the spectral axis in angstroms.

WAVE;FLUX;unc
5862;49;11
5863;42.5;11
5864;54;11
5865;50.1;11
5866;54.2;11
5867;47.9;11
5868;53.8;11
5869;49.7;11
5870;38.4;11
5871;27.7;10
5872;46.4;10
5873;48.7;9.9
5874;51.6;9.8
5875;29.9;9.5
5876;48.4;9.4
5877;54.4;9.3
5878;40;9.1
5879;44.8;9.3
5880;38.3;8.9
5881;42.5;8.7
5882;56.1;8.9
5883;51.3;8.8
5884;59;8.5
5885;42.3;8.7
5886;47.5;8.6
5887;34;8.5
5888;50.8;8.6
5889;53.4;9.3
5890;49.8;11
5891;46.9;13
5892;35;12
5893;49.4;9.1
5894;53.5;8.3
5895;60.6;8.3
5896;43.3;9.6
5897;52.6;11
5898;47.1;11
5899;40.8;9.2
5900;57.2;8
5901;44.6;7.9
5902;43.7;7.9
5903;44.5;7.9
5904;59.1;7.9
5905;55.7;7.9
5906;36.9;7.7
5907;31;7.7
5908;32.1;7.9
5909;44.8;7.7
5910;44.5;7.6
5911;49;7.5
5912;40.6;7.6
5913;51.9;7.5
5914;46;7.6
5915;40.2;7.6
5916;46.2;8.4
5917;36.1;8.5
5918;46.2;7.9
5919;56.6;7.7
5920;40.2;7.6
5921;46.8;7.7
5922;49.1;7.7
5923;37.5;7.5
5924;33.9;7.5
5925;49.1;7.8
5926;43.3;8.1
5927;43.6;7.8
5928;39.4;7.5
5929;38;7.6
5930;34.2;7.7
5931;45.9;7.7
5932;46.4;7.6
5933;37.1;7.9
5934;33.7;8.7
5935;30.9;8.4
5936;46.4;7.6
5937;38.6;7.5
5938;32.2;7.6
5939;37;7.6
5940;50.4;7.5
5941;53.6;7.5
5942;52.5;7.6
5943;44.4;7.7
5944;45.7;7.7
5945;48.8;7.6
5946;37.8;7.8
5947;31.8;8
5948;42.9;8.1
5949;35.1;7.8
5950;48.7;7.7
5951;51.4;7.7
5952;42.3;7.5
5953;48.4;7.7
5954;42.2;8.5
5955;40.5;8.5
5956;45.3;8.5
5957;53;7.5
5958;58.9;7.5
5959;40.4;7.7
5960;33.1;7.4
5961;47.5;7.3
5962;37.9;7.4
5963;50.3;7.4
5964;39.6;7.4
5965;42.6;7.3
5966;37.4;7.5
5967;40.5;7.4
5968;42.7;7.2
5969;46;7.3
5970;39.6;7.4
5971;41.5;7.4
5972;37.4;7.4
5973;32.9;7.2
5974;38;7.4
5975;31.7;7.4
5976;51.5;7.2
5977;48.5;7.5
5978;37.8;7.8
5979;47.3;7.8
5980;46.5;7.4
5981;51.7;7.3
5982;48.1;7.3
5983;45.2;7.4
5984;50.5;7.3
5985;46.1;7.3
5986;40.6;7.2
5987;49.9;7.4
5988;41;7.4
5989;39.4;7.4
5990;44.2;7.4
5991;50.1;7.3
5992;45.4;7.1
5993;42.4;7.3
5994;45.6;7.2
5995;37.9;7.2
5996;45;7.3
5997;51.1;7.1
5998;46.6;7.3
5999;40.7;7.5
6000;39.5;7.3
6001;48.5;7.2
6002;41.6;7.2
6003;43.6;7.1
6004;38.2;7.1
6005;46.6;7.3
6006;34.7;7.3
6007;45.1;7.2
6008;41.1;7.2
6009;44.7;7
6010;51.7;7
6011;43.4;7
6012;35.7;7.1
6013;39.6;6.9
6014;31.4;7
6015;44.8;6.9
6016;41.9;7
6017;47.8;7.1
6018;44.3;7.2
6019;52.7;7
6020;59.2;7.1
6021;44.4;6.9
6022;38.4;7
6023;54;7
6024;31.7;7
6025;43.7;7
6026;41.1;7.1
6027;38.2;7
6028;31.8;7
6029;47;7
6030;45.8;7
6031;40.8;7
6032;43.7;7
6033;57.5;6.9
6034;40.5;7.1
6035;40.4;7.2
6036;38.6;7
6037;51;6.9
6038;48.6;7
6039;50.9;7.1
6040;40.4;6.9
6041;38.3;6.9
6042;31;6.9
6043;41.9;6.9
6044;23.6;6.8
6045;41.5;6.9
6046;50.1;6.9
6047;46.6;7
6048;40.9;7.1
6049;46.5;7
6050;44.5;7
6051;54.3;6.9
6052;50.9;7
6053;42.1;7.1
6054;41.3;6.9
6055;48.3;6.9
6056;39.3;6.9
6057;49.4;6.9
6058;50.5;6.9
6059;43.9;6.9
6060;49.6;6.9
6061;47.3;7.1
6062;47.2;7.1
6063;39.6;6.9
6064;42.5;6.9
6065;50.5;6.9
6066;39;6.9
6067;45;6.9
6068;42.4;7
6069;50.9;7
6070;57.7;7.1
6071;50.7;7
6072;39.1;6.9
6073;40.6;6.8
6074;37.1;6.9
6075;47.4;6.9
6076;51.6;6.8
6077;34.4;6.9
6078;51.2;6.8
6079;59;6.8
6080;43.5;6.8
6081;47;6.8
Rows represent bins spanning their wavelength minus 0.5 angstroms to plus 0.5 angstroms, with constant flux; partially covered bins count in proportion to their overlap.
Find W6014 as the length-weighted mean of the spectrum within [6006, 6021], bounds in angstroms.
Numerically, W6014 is 44.2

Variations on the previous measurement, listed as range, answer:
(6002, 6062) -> 43.7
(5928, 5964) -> 42.9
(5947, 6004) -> 43.7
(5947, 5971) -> 43.5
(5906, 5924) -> 43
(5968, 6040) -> 43.7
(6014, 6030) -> 43.7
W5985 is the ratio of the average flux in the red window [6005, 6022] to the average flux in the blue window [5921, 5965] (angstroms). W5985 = 1.0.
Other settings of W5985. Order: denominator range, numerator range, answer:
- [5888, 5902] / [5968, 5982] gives 0.87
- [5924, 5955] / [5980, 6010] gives 1.05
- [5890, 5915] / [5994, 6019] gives 0.93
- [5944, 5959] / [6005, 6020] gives 0.97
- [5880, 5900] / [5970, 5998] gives 0.91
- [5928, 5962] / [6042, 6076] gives 1.05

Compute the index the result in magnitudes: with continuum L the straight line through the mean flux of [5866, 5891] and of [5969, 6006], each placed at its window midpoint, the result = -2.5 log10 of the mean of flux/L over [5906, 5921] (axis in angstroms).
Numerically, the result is 0.06 mag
